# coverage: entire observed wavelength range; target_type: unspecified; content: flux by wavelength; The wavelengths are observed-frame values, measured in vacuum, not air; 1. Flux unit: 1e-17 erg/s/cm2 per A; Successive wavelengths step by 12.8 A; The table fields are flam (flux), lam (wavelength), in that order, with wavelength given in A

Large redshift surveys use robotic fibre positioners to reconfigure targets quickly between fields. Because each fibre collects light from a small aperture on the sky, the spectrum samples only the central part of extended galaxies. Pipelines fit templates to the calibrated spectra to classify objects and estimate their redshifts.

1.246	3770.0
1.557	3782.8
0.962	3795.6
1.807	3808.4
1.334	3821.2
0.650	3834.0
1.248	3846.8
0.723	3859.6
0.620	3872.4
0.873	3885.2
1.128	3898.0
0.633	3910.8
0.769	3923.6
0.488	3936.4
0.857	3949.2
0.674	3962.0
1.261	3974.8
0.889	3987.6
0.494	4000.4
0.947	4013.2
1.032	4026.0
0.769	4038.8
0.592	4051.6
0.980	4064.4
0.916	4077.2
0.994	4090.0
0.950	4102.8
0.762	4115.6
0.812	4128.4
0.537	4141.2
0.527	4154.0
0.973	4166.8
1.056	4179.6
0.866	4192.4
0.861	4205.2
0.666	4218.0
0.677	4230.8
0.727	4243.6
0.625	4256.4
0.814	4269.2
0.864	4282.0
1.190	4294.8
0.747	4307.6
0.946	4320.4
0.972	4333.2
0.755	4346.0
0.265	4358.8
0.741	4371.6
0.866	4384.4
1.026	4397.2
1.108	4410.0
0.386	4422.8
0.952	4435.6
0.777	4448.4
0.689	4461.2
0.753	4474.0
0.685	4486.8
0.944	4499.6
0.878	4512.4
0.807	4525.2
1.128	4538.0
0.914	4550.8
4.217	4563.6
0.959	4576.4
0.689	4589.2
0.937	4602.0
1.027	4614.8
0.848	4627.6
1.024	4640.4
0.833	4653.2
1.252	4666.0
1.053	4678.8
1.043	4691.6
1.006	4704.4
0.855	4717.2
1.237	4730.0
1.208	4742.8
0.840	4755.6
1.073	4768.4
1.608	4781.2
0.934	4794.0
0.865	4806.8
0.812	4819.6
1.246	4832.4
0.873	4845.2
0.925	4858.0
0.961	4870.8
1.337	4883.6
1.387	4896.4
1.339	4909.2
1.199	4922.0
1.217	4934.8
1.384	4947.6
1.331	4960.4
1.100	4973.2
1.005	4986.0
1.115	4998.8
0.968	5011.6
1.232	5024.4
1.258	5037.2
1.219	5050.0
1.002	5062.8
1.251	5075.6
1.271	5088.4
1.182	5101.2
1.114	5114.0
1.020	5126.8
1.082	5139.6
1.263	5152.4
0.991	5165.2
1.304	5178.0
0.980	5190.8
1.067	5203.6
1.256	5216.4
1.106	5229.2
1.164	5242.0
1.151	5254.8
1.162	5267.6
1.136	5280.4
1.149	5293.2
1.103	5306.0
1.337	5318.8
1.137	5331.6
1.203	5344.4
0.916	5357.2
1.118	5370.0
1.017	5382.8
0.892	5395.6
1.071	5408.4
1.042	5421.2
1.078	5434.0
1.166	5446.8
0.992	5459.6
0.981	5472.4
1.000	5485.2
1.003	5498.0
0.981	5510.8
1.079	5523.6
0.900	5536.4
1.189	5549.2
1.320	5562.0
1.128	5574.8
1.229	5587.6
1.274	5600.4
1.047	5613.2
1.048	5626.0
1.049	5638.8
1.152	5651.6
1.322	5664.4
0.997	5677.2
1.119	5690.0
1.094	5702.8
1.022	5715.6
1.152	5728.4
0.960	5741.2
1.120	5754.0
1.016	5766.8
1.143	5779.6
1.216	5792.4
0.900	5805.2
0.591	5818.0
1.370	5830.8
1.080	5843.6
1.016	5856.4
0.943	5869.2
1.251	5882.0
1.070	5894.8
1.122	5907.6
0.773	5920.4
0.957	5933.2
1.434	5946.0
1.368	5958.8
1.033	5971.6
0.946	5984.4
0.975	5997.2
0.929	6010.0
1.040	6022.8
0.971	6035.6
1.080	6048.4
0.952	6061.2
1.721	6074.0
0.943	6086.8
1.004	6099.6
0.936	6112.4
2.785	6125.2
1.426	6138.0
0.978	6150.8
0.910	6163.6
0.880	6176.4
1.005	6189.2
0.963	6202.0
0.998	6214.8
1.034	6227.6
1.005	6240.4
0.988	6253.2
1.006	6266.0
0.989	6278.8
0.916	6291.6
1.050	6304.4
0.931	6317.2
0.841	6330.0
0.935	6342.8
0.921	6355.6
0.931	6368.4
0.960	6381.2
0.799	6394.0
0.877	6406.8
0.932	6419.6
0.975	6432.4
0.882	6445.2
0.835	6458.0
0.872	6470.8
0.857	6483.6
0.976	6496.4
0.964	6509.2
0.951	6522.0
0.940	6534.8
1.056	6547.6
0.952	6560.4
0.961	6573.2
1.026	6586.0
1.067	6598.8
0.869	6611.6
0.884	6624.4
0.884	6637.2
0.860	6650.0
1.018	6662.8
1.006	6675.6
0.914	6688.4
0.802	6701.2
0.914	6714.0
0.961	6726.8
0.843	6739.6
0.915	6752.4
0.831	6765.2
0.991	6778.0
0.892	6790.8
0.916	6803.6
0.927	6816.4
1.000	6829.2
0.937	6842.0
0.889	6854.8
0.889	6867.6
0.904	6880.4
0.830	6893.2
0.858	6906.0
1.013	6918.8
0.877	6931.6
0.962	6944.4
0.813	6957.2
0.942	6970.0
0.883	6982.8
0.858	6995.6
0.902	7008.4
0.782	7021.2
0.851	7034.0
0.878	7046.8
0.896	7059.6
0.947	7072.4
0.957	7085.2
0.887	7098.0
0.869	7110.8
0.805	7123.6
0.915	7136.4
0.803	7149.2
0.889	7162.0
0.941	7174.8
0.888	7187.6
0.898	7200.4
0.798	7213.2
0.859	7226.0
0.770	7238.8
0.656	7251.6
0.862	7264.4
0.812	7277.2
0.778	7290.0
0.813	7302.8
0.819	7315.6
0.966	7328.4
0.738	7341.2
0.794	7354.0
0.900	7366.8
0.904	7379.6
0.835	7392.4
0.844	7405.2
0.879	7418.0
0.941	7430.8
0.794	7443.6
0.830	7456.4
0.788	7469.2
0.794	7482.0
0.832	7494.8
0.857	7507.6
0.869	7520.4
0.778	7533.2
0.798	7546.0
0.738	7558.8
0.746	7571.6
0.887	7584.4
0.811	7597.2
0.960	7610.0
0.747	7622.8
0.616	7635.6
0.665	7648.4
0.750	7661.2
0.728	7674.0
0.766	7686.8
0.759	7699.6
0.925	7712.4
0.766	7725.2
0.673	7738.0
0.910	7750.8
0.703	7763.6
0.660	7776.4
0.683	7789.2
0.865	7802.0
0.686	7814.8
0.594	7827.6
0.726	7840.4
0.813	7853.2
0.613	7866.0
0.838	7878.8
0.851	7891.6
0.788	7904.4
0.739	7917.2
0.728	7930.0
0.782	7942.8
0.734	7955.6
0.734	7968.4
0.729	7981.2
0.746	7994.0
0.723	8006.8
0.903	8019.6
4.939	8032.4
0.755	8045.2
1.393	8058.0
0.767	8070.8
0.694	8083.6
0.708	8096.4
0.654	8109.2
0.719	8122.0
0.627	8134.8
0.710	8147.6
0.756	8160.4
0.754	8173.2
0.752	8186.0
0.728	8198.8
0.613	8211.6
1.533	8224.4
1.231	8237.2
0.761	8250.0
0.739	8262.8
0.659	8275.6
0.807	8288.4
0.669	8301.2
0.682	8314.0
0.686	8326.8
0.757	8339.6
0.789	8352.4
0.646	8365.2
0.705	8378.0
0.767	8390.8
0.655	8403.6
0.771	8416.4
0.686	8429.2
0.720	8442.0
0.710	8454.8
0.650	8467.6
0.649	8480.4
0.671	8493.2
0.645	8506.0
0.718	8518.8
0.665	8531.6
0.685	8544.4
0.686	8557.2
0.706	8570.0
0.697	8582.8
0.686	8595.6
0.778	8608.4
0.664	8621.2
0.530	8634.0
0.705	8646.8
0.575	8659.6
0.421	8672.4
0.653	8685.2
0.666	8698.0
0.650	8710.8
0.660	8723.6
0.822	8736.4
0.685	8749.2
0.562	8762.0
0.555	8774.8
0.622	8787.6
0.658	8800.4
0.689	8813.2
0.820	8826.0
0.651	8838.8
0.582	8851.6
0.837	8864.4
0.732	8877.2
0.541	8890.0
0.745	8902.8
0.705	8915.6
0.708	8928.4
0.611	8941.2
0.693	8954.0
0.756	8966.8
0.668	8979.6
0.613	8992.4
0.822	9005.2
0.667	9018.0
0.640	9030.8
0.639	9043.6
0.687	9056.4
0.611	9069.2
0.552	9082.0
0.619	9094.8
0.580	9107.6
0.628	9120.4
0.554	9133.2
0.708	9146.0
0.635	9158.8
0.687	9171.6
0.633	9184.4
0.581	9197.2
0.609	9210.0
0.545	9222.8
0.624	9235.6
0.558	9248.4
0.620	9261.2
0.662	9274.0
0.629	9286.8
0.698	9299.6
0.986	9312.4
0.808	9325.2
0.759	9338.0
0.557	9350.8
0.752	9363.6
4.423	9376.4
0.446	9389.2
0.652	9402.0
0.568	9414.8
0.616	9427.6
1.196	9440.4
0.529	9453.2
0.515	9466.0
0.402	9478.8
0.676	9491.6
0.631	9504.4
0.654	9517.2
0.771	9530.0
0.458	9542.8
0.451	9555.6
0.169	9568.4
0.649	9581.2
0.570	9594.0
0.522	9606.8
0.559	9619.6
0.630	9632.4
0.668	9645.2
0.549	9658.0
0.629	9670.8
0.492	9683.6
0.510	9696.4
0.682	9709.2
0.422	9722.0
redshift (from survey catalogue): 0.224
